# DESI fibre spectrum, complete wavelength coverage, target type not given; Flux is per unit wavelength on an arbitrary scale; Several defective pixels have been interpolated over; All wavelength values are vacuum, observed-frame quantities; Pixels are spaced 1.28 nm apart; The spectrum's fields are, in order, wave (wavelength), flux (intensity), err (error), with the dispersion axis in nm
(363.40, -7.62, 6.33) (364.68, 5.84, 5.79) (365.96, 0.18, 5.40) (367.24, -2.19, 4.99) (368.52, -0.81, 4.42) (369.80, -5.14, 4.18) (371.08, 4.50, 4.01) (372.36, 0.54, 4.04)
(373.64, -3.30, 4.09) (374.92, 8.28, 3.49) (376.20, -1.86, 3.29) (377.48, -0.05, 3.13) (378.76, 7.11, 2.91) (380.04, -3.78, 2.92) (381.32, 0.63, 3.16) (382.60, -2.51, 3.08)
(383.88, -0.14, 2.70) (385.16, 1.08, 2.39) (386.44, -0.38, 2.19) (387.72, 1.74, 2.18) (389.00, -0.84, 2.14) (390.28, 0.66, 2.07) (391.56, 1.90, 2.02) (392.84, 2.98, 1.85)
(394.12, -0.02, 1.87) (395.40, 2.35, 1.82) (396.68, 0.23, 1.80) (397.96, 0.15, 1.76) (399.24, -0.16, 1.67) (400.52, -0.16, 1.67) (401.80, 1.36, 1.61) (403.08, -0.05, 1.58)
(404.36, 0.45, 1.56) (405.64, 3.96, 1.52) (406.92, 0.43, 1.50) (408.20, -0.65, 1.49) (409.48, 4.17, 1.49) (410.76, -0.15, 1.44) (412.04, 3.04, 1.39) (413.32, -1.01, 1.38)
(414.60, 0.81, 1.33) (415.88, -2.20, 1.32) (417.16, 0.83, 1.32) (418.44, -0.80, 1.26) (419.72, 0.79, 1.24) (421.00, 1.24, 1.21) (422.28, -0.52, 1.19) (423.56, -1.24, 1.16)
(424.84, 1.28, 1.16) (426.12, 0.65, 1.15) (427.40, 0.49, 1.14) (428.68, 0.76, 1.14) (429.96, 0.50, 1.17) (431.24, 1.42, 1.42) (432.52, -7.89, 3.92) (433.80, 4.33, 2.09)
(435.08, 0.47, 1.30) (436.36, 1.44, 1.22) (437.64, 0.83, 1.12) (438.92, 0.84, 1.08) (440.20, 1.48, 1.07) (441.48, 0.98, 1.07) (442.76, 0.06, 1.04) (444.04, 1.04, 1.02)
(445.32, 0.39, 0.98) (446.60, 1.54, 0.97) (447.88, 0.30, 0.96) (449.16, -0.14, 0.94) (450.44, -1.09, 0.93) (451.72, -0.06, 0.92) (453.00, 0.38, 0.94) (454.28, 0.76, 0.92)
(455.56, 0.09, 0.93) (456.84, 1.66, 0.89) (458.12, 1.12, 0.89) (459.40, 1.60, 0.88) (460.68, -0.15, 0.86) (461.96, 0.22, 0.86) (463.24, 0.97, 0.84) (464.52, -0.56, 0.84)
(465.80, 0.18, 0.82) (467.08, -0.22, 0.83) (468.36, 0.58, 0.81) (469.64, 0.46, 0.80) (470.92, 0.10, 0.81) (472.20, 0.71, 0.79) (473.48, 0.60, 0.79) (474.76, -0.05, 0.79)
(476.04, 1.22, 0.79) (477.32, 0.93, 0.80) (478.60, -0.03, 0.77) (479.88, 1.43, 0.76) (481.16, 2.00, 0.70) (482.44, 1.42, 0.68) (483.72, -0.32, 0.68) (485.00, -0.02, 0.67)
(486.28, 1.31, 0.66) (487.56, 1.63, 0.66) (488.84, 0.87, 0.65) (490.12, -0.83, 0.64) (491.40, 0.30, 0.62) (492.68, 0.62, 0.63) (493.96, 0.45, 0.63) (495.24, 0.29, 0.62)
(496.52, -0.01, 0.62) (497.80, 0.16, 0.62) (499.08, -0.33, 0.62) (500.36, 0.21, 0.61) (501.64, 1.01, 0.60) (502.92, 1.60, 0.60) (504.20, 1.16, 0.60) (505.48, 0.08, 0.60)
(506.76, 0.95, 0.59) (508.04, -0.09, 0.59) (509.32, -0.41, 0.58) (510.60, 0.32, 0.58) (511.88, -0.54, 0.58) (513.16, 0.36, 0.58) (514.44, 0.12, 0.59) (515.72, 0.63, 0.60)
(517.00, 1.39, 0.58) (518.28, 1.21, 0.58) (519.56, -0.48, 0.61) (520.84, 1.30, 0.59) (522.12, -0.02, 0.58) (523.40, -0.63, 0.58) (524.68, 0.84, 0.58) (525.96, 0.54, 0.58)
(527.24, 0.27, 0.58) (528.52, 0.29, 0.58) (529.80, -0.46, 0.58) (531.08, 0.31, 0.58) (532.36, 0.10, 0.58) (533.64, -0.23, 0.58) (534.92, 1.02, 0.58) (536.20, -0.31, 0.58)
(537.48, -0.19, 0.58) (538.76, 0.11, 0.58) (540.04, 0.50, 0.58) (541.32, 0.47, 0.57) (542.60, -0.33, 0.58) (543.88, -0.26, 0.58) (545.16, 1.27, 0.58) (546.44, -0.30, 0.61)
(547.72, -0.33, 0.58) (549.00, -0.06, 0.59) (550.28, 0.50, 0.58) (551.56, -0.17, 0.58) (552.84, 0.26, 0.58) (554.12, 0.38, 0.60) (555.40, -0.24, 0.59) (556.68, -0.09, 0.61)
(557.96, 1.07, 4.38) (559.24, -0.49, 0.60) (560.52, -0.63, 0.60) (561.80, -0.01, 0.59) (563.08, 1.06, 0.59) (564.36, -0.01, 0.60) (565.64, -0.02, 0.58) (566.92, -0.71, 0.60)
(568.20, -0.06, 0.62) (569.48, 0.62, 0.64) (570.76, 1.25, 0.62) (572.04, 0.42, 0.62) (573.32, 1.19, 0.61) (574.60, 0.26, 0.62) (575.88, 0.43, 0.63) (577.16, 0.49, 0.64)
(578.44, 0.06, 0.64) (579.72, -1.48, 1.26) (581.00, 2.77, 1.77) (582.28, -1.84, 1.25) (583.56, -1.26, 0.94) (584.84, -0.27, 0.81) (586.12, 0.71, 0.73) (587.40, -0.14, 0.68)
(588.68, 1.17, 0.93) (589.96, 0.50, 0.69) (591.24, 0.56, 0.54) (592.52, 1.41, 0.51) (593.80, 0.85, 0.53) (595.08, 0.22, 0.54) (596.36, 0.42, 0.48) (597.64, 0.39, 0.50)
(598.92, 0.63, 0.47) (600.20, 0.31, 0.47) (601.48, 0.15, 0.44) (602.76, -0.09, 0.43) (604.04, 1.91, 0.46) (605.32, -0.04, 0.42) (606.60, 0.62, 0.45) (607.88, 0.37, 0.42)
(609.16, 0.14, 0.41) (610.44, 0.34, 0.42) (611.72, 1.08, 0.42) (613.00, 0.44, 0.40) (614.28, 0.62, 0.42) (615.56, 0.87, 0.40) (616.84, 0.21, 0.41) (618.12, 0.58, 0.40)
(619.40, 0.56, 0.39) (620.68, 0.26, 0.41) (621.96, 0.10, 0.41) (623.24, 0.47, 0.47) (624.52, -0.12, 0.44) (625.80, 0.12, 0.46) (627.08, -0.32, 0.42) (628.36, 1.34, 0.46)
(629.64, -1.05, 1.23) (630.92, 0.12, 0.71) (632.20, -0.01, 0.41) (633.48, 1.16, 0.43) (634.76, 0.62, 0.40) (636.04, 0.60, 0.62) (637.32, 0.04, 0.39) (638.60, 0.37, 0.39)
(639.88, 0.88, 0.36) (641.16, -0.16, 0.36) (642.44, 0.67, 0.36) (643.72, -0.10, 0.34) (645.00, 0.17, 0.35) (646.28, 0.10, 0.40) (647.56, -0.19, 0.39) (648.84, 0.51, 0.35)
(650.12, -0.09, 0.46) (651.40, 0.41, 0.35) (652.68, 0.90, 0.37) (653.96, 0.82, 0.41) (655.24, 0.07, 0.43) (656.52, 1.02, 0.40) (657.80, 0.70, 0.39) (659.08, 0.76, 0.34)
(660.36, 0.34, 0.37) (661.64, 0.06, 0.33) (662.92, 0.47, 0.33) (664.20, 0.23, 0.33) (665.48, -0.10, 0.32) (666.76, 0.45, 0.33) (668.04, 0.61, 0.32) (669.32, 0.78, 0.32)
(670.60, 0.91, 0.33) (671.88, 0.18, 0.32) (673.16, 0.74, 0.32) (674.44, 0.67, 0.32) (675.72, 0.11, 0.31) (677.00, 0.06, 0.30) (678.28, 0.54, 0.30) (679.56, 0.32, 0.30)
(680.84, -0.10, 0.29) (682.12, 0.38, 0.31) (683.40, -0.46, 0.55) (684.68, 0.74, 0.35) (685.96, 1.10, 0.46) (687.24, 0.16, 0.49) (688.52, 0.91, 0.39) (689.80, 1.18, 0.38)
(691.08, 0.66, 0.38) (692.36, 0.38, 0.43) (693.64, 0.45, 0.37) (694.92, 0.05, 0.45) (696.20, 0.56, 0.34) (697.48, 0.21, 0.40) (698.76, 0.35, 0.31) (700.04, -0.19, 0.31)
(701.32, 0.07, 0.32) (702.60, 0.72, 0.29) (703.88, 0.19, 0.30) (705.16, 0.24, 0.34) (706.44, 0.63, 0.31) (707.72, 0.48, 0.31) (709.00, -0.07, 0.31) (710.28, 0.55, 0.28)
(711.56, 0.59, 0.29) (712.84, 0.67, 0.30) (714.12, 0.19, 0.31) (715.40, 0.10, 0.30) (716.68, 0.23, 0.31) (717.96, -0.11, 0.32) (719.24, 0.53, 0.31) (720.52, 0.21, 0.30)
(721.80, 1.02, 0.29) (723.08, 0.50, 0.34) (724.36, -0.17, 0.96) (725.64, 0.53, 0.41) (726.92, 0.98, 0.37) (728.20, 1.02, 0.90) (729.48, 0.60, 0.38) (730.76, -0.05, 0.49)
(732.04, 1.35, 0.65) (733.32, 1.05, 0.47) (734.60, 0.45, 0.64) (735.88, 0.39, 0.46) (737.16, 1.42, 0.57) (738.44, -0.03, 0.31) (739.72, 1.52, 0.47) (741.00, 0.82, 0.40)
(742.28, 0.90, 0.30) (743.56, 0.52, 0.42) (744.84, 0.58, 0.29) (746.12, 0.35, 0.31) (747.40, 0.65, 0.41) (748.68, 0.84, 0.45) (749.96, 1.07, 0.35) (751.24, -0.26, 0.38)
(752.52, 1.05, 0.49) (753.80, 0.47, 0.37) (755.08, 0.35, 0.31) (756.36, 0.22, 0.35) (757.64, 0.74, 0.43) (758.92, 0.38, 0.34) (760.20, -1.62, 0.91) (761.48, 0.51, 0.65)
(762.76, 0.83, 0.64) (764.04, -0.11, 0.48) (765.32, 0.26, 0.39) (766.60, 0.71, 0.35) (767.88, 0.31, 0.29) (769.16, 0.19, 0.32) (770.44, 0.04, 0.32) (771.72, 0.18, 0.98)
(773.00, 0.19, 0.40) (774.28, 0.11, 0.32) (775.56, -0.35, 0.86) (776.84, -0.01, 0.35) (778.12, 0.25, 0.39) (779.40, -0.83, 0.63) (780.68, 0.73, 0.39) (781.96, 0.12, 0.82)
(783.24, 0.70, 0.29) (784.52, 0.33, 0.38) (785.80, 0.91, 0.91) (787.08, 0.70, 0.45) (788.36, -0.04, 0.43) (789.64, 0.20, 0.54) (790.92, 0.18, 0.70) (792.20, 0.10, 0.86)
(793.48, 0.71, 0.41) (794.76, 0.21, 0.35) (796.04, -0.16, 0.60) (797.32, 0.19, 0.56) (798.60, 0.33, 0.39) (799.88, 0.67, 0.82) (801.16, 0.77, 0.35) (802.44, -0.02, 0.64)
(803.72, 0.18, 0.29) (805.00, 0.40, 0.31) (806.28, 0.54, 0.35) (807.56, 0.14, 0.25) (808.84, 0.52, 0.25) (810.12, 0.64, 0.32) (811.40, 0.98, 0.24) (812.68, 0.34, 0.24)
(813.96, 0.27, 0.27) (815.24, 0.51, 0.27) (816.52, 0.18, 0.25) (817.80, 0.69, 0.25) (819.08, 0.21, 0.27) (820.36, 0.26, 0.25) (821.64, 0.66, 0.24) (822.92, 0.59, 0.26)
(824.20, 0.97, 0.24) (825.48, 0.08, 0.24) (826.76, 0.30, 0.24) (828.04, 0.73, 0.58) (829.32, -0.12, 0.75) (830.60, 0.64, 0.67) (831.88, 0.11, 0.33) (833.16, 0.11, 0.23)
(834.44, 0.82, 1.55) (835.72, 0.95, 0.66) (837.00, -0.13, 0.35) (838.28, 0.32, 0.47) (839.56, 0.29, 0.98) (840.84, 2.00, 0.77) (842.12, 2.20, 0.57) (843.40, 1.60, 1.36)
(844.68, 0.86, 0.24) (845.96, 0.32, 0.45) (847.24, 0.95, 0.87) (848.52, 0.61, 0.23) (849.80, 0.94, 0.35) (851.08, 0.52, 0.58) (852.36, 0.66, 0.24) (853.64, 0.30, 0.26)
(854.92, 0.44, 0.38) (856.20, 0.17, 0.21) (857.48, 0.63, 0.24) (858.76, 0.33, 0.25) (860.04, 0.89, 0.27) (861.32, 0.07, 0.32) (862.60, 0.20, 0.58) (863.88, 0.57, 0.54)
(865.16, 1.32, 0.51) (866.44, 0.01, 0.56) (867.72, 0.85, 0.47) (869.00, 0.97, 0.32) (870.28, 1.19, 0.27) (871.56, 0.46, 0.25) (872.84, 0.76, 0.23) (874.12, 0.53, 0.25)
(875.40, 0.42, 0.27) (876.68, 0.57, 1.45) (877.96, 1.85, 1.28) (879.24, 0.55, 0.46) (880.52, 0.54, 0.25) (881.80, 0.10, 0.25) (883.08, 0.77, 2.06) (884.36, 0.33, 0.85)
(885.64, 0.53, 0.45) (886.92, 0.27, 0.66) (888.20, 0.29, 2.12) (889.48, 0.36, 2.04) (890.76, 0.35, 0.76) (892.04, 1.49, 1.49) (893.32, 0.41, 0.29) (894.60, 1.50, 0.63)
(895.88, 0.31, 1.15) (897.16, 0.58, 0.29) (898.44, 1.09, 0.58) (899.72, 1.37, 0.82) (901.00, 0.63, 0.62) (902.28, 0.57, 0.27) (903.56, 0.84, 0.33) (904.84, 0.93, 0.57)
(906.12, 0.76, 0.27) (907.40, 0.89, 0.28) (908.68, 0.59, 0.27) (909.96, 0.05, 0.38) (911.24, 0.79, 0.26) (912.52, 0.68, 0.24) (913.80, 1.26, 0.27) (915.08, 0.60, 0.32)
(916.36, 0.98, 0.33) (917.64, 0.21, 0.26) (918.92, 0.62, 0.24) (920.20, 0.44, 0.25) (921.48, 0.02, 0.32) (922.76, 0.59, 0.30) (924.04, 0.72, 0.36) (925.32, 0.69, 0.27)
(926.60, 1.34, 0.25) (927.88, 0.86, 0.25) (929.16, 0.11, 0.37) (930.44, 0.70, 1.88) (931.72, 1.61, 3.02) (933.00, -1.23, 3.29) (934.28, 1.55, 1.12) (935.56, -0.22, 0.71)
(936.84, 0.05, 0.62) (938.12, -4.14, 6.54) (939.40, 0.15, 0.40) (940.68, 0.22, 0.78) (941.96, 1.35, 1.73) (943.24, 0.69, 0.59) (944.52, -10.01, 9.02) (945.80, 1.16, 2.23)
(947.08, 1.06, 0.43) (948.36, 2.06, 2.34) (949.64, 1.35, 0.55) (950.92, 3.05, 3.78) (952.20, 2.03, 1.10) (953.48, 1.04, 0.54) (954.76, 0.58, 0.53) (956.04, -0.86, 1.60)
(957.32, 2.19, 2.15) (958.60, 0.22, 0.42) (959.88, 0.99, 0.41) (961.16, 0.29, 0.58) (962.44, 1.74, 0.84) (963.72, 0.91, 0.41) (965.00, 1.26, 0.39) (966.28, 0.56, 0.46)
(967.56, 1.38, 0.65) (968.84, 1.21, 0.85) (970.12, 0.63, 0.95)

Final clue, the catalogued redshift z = 1.26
